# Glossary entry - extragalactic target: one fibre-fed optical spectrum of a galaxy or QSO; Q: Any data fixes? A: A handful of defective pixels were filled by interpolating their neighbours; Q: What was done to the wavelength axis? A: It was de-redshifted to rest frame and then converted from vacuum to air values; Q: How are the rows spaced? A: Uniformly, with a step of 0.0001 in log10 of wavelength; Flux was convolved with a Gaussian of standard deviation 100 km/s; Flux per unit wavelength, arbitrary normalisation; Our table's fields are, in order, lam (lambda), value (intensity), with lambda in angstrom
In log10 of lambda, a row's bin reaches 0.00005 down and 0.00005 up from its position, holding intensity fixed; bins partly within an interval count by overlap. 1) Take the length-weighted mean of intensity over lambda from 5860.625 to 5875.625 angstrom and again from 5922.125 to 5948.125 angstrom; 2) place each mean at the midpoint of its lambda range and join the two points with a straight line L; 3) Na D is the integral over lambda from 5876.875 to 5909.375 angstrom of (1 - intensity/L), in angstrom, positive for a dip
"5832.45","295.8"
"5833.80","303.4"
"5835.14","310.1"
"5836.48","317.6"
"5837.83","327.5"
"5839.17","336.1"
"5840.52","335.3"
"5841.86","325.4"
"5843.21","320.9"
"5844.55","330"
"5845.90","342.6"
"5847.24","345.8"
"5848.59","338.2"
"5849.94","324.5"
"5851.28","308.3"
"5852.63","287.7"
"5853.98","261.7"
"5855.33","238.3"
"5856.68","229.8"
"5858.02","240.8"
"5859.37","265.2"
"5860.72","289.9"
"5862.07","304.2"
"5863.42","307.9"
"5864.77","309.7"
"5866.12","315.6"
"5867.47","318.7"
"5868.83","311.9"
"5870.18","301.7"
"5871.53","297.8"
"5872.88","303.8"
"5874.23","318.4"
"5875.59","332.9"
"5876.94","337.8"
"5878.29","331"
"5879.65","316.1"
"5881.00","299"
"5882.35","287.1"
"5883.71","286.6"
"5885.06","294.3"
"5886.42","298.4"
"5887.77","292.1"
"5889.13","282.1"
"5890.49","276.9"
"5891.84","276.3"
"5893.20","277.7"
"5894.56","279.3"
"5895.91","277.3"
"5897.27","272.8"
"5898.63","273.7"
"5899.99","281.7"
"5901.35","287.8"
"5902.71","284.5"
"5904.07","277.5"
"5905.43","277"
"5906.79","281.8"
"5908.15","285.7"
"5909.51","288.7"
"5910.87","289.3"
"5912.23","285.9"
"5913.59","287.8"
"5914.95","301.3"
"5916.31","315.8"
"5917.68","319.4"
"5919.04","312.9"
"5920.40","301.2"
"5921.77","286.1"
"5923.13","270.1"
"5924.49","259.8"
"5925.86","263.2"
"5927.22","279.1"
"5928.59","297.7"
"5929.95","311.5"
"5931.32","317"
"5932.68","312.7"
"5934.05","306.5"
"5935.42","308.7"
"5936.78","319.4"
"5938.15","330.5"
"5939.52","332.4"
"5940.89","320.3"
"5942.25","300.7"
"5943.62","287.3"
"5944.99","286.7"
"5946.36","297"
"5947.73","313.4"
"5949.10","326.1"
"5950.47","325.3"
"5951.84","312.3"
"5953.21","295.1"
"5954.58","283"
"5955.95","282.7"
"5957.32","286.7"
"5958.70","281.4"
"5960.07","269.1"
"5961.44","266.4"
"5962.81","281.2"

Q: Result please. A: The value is 1.9 angstrom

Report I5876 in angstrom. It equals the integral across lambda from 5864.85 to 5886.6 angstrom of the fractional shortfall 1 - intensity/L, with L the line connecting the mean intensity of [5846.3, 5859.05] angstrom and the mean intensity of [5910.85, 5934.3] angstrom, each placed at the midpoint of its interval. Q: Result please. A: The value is -1.5 angstrom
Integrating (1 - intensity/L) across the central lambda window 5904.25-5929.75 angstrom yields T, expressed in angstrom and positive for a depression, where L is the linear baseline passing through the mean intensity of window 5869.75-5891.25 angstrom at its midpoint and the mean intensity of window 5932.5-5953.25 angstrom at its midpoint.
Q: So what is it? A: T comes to 1.6 angstrom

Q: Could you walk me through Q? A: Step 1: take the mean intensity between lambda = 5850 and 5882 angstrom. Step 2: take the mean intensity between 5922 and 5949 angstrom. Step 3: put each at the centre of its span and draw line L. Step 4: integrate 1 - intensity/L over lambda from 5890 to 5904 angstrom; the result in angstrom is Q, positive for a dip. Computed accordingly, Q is 0.95 angstrom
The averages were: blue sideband 297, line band 279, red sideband 301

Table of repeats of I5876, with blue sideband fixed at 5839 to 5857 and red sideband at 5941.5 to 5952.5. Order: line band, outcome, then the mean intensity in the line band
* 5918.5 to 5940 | 0.47 angstrom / 300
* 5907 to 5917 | 0.47 angstrom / 293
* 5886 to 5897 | 0.94 angstrom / 282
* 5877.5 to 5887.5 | 0.22 angstrom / 302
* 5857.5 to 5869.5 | 0.48 angstrom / 296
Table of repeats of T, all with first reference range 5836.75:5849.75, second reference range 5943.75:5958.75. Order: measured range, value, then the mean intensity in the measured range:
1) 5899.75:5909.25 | 0.9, 283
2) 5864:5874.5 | 0.5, 309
